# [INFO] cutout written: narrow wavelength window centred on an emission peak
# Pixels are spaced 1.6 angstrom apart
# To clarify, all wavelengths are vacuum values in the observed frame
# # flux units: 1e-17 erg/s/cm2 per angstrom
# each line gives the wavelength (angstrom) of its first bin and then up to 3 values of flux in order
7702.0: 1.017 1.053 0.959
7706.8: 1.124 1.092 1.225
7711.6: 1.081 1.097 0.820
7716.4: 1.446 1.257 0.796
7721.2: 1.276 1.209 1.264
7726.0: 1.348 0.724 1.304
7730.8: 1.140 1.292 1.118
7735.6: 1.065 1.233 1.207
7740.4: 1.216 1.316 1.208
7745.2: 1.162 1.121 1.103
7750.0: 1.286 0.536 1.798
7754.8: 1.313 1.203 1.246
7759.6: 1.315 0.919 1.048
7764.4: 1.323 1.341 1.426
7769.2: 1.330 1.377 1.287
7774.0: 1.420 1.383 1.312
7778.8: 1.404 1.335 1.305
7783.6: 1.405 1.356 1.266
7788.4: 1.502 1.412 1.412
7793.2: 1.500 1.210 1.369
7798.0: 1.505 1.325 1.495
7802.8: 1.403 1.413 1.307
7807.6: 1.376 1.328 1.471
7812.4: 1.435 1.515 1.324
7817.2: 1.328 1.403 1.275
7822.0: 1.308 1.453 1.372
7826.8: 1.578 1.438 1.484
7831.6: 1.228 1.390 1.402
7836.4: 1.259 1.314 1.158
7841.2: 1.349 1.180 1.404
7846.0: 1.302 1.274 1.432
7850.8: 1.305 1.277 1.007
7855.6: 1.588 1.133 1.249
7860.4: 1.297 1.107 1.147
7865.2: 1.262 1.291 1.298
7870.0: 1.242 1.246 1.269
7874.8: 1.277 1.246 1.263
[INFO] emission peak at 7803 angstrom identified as C III] 1909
